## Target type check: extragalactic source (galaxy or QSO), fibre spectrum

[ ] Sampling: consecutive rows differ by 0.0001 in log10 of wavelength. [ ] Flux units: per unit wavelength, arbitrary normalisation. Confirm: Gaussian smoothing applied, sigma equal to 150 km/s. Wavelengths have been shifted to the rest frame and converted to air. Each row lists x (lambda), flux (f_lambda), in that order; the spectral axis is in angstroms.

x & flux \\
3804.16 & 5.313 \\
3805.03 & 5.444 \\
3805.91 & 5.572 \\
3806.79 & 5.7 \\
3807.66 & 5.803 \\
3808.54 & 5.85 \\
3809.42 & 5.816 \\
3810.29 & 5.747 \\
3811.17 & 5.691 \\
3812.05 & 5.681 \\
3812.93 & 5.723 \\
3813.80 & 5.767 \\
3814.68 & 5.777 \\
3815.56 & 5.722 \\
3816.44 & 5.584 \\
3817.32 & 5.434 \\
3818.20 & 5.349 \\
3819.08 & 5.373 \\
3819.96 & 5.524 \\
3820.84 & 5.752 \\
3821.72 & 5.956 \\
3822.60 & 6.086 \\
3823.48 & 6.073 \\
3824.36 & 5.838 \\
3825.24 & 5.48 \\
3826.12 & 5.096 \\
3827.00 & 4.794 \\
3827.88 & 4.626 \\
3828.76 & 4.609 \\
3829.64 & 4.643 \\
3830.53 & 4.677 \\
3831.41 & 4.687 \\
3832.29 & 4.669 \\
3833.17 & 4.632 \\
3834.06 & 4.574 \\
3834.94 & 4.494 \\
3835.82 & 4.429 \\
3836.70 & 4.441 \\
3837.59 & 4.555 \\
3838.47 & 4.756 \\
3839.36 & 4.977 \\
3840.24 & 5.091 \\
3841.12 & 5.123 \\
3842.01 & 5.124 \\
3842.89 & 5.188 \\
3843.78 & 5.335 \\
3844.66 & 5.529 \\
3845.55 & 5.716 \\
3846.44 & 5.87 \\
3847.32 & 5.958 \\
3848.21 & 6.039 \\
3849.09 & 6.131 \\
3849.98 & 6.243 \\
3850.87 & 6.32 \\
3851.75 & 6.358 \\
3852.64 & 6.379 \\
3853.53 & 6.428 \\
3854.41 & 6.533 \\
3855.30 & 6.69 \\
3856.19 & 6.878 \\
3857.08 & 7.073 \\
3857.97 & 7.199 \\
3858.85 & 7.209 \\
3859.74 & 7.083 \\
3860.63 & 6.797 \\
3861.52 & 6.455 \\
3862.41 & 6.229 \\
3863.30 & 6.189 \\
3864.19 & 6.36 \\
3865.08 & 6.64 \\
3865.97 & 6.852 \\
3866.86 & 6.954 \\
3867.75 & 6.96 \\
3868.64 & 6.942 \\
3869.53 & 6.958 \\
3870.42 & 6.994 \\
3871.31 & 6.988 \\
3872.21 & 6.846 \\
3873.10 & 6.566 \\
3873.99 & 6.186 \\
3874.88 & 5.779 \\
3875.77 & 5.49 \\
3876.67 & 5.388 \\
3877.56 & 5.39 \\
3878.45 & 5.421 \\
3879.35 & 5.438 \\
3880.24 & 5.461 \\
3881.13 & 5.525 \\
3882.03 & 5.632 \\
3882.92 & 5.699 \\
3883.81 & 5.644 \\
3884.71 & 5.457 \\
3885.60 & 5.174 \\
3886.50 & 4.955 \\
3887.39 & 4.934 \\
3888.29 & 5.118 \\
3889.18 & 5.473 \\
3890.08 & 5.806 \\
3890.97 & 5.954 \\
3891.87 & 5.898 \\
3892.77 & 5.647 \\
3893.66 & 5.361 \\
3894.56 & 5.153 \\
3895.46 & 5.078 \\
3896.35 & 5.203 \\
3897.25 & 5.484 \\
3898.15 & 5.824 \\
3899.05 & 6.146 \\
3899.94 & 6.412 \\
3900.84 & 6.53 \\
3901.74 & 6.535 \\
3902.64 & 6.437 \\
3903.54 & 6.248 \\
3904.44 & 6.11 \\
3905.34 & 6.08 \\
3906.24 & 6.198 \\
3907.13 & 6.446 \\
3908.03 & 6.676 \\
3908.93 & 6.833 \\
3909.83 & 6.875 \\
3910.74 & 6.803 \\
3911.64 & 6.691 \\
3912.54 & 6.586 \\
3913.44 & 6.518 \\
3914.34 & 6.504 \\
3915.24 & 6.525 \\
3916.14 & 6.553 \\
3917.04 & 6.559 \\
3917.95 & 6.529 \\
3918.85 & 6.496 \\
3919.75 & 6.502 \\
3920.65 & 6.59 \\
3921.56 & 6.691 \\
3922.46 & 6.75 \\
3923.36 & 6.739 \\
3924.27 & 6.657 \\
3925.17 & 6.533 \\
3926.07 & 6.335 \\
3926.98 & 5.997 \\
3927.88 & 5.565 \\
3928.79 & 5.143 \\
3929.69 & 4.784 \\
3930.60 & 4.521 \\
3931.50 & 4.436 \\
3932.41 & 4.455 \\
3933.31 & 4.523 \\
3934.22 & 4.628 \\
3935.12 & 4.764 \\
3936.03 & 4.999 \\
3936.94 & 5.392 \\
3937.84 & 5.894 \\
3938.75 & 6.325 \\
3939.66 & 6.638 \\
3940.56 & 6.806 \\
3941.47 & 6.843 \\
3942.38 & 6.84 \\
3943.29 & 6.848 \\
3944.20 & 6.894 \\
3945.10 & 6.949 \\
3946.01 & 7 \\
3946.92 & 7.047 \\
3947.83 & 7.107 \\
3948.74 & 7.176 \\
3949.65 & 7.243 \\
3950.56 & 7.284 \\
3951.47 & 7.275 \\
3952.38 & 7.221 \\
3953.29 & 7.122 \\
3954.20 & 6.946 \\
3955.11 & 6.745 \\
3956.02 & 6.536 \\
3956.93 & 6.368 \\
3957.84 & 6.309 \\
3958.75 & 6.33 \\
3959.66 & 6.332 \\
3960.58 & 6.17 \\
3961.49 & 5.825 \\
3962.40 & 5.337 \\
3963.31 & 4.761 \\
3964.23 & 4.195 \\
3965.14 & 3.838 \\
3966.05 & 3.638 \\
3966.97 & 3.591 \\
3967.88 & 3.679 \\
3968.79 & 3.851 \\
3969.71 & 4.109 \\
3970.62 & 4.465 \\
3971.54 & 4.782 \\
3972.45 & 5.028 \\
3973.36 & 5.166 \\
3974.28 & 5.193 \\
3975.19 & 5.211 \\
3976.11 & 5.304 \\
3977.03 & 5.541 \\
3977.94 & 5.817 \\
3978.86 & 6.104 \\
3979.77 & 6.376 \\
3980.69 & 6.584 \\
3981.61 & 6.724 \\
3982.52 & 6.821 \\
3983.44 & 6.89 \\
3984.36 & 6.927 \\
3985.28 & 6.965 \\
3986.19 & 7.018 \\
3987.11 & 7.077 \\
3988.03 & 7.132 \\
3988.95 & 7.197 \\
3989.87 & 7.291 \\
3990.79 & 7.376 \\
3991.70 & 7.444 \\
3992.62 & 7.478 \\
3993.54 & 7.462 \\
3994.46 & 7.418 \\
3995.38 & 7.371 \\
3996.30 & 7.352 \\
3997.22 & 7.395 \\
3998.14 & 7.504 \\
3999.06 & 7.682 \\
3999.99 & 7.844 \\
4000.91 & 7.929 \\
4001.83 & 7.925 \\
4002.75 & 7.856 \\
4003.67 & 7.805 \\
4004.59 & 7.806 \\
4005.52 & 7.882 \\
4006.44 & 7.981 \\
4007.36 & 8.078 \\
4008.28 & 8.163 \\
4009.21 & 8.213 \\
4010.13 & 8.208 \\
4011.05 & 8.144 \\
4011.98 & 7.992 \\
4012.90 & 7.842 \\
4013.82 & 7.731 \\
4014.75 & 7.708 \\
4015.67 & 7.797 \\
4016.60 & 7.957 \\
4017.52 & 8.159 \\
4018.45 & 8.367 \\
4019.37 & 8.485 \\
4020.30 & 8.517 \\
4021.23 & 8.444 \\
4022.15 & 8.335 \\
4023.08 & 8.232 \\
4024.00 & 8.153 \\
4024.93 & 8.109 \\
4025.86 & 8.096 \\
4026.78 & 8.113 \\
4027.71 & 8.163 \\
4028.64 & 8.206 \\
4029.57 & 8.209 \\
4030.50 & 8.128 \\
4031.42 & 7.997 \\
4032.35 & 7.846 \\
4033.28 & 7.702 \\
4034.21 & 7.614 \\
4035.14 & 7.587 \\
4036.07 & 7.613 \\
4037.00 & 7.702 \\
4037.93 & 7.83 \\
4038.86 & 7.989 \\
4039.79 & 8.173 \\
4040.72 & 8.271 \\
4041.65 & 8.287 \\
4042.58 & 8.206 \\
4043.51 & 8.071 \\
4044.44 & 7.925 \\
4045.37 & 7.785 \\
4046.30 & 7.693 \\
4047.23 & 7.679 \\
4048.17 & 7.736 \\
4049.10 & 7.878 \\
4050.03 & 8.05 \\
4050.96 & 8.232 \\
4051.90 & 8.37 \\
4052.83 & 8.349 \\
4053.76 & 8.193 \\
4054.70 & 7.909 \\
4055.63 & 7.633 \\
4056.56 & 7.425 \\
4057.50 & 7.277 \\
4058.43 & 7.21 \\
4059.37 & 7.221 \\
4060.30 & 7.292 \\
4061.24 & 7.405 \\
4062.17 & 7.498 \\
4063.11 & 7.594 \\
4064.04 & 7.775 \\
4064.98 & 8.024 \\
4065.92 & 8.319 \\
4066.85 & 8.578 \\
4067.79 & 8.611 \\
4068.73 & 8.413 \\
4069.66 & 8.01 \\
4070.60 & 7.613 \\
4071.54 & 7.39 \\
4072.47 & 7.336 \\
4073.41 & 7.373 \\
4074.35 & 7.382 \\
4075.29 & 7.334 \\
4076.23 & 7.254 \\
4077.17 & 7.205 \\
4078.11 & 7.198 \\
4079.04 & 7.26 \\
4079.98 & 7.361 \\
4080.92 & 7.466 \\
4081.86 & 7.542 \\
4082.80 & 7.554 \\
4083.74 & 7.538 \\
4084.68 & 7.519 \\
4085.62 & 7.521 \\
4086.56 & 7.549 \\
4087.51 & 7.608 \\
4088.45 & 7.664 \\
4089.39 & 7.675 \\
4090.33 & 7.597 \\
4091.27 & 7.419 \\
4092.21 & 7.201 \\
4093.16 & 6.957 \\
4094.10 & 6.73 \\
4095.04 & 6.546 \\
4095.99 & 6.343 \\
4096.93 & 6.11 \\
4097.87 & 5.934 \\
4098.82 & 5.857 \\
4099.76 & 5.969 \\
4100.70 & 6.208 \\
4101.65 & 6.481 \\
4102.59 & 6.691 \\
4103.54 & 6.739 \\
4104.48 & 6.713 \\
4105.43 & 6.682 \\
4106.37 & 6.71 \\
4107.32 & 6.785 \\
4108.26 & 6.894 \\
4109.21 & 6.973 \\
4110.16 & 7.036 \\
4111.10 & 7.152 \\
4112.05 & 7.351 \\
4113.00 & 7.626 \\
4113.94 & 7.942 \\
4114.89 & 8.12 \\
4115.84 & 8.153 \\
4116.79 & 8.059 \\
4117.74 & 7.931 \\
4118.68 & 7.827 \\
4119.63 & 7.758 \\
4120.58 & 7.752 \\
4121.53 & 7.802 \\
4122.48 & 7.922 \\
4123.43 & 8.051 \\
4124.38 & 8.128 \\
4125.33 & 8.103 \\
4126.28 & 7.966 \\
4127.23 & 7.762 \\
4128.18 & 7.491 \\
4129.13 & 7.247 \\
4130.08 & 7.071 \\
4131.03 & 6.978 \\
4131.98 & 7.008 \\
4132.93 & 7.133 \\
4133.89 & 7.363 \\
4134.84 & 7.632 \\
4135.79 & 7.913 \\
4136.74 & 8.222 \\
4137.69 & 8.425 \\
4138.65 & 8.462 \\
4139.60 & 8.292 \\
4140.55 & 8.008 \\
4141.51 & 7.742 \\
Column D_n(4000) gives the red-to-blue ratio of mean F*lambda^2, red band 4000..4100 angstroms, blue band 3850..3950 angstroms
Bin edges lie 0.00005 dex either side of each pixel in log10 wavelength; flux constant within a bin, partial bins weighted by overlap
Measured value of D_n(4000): 1.3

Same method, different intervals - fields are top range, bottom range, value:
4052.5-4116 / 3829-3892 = 1.41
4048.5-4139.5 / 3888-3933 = 1.35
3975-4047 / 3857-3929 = 1.31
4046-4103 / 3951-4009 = 1.20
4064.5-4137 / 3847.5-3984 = 1.34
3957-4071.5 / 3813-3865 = 1.40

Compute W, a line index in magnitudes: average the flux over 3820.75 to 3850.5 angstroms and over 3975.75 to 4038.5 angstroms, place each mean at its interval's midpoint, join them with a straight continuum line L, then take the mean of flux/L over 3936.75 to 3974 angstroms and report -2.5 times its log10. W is 0.15 mag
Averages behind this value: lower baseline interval 5.21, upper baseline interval 7.6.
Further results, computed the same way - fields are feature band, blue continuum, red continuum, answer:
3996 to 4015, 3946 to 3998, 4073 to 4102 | -0.21 mag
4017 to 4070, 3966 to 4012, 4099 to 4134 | -0.15 mag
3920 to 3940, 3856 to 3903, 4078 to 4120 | 0.12 mag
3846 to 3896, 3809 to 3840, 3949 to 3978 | -0.15 mag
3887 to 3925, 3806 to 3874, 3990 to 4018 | 0.07 mag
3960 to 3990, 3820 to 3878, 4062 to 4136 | 0.19 mag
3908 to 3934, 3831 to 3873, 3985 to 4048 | 0.11 mag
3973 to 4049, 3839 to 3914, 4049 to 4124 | -0.09 mag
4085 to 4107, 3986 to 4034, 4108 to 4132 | 0.13 mag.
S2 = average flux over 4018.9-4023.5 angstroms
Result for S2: 8.4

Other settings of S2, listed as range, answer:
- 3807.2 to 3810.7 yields 5.82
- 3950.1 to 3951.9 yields 7.28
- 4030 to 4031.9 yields 8.08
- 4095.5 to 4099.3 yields 6.06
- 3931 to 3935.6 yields 4.57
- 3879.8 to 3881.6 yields 5.49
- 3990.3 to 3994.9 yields 7.44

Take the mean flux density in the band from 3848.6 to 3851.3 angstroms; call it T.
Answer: 6.23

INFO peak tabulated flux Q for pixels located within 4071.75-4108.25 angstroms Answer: 7.675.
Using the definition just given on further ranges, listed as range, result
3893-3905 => 6.535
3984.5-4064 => 8.517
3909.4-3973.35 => 7.284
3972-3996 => 7.478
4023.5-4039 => 8.209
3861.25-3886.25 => 6.994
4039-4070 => 8.611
